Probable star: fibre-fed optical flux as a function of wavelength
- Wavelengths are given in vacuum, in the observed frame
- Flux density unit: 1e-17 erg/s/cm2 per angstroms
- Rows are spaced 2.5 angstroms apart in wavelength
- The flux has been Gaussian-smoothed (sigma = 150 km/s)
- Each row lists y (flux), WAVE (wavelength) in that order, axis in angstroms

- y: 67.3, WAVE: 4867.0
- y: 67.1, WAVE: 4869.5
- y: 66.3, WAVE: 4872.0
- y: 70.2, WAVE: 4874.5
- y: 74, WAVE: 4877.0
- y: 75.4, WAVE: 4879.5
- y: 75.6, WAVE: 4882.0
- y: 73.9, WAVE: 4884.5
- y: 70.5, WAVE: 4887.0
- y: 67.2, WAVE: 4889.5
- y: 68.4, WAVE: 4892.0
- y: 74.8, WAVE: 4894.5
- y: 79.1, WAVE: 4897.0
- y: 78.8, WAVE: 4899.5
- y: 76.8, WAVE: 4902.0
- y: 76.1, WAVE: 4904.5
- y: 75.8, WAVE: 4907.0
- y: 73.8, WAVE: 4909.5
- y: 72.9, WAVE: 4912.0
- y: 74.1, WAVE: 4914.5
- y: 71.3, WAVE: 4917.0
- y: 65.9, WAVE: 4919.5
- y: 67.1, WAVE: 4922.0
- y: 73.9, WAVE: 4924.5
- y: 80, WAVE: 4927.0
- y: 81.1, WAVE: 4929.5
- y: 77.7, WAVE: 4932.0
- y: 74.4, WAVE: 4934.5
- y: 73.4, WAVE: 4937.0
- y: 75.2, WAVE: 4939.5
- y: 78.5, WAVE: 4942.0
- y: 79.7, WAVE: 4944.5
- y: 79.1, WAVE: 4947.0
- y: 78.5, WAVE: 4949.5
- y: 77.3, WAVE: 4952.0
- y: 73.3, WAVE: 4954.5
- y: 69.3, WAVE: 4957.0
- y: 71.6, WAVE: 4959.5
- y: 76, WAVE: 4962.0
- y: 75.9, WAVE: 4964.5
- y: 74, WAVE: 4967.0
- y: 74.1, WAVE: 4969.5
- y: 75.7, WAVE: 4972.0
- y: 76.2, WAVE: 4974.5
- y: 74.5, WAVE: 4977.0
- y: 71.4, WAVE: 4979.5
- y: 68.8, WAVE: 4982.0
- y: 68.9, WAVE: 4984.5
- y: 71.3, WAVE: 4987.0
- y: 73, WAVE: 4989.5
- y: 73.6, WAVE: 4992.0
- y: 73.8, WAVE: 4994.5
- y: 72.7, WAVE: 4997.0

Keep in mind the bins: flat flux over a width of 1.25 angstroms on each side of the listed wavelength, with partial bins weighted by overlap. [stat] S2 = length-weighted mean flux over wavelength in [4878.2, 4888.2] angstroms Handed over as 73.9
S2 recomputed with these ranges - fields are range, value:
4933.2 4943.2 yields 75.4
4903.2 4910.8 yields 75.2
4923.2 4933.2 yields 78.1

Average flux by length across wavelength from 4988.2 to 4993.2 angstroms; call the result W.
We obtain 73.3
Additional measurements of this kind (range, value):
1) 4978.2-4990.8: 70.7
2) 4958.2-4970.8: 74.3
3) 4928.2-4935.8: 77.7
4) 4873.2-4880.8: 73.2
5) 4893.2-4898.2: 76.8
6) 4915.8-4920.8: 68.6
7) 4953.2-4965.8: 73.2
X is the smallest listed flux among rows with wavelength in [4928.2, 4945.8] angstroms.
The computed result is 73.4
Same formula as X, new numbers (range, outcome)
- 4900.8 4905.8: 76.1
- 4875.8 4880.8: 74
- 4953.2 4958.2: 69.3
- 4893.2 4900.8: 74.8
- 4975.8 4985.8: 68.8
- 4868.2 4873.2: 66.3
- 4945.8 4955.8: 73.3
